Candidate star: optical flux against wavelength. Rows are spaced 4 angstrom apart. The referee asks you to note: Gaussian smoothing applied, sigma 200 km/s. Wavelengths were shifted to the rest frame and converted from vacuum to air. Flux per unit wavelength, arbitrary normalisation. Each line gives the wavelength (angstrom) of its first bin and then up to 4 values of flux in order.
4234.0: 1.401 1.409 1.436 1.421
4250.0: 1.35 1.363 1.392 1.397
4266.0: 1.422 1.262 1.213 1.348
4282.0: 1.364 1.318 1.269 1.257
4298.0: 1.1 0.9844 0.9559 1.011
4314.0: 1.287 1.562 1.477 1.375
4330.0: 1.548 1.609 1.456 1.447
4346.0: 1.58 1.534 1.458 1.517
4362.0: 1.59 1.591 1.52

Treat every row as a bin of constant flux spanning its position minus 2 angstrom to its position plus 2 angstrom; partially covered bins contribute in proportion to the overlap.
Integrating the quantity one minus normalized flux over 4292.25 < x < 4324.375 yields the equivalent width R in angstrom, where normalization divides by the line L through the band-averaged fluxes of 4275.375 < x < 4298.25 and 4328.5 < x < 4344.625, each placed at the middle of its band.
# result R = 4.3 angstrom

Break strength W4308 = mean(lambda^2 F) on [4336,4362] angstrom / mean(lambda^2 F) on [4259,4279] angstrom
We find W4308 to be 1.17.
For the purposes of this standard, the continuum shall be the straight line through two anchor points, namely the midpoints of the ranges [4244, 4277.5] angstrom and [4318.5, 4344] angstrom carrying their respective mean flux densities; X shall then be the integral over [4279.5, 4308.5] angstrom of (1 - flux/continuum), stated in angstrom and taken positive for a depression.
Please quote 4.8 angstrom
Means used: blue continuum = 1.35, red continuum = 1.49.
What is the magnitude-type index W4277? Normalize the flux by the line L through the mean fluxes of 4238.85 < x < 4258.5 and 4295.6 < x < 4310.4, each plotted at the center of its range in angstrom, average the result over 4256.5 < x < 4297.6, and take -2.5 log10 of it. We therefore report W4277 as -0.103 mag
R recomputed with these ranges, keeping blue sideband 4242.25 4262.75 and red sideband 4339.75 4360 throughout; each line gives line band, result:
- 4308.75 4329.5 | 1.4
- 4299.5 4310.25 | 3.5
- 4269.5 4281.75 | 1.1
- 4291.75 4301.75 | 2.0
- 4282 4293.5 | 1.0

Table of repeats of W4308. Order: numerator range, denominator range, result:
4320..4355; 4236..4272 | 1.13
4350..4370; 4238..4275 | 1.18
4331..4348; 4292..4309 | 1.45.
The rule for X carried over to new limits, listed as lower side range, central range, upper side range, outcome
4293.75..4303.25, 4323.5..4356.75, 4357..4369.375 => -2.5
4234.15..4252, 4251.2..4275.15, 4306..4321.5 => 0.3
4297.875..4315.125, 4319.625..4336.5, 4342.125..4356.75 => -2.9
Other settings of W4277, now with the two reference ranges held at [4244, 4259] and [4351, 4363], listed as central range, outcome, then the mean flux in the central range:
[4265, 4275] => 0.09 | 1.3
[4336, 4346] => 0.01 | 1.48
